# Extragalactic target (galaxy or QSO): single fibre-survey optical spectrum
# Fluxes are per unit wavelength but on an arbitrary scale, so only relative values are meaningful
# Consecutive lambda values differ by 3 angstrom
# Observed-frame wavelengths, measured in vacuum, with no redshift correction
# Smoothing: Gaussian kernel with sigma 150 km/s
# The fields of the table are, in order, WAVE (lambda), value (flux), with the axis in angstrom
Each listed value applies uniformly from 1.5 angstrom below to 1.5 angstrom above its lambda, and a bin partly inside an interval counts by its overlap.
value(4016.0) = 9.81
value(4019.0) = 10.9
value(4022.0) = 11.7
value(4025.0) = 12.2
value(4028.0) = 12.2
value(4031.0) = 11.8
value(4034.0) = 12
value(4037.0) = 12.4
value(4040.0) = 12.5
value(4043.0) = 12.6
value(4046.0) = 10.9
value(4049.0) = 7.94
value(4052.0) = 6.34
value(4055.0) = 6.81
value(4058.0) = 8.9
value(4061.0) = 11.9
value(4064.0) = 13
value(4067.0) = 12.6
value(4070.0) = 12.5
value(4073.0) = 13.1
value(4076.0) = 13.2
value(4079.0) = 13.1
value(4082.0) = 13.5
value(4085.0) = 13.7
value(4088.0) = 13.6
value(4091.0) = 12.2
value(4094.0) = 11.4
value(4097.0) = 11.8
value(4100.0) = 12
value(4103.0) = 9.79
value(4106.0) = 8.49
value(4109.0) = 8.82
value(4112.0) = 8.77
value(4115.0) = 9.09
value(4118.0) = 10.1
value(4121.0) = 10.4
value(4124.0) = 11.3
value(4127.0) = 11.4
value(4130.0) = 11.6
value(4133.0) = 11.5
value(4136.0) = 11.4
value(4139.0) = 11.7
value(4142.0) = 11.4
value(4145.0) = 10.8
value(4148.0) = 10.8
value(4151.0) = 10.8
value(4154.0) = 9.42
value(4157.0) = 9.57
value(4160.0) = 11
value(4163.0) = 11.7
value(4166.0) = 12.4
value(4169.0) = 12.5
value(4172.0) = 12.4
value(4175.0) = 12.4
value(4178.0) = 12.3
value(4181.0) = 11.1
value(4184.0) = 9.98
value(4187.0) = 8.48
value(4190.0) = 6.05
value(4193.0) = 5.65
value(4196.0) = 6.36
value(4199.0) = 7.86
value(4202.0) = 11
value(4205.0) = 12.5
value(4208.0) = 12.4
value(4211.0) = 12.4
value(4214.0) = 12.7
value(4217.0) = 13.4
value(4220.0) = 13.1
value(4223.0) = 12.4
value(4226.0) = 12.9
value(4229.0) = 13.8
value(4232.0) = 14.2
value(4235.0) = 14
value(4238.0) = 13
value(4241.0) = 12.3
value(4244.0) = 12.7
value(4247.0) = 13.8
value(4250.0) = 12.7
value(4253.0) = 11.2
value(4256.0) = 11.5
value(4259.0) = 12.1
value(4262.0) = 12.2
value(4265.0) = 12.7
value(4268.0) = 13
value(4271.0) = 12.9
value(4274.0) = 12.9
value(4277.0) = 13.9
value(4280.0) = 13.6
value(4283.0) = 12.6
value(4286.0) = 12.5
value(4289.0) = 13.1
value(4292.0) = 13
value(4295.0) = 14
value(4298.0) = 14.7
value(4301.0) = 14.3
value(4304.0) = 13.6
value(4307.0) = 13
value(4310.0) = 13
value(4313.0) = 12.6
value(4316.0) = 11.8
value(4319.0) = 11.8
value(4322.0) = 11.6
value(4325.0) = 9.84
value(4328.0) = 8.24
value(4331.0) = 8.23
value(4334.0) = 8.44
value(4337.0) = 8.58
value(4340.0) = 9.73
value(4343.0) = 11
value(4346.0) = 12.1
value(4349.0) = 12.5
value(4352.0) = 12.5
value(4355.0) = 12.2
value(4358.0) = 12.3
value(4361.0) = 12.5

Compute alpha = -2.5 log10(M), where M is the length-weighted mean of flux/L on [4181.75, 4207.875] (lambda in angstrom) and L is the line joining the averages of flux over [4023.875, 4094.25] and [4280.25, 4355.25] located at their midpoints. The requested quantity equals 0.32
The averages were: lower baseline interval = 11.7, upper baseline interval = 11.8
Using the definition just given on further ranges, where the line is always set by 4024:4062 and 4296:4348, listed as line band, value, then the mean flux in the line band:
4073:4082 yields -0.23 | 13.2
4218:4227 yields -0.16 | 12.8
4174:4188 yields 0.01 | 10.9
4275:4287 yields -0.17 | 13.2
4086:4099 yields -0.15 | 12.3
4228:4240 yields -0.22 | 13.7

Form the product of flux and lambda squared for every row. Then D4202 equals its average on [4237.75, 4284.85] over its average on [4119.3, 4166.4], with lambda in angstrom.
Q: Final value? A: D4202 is 1.22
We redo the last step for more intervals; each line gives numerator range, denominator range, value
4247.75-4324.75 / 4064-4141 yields 1.21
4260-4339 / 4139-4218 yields 1.20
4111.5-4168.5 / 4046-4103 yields 0.98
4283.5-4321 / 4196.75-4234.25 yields 1.11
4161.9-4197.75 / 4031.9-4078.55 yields 0.96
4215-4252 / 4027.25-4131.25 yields 1.27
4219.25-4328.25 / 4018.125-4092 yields 1.21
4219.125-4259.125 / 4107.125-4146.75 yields 1.28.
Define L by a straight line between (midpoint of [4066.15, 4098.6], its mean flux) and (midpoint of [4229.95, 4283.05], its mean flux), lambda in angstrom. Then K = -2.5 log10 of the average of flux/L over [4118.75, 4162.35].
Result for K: 0.17 mag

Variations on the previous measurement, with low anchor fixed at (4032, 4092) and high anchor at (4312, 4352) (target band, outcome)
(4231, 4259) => -0.171 mag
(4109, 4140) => 0.075 mag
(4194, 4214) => 0.059 mag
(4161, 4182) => -0.086 mag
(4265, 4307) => -0.237 mag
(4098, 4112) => 0.177 mag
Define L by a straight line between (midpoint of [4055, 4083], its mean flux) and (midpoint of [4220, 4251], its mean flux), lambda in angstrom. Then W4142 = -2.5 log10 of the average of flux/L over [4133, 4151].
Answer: 0.12 mag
